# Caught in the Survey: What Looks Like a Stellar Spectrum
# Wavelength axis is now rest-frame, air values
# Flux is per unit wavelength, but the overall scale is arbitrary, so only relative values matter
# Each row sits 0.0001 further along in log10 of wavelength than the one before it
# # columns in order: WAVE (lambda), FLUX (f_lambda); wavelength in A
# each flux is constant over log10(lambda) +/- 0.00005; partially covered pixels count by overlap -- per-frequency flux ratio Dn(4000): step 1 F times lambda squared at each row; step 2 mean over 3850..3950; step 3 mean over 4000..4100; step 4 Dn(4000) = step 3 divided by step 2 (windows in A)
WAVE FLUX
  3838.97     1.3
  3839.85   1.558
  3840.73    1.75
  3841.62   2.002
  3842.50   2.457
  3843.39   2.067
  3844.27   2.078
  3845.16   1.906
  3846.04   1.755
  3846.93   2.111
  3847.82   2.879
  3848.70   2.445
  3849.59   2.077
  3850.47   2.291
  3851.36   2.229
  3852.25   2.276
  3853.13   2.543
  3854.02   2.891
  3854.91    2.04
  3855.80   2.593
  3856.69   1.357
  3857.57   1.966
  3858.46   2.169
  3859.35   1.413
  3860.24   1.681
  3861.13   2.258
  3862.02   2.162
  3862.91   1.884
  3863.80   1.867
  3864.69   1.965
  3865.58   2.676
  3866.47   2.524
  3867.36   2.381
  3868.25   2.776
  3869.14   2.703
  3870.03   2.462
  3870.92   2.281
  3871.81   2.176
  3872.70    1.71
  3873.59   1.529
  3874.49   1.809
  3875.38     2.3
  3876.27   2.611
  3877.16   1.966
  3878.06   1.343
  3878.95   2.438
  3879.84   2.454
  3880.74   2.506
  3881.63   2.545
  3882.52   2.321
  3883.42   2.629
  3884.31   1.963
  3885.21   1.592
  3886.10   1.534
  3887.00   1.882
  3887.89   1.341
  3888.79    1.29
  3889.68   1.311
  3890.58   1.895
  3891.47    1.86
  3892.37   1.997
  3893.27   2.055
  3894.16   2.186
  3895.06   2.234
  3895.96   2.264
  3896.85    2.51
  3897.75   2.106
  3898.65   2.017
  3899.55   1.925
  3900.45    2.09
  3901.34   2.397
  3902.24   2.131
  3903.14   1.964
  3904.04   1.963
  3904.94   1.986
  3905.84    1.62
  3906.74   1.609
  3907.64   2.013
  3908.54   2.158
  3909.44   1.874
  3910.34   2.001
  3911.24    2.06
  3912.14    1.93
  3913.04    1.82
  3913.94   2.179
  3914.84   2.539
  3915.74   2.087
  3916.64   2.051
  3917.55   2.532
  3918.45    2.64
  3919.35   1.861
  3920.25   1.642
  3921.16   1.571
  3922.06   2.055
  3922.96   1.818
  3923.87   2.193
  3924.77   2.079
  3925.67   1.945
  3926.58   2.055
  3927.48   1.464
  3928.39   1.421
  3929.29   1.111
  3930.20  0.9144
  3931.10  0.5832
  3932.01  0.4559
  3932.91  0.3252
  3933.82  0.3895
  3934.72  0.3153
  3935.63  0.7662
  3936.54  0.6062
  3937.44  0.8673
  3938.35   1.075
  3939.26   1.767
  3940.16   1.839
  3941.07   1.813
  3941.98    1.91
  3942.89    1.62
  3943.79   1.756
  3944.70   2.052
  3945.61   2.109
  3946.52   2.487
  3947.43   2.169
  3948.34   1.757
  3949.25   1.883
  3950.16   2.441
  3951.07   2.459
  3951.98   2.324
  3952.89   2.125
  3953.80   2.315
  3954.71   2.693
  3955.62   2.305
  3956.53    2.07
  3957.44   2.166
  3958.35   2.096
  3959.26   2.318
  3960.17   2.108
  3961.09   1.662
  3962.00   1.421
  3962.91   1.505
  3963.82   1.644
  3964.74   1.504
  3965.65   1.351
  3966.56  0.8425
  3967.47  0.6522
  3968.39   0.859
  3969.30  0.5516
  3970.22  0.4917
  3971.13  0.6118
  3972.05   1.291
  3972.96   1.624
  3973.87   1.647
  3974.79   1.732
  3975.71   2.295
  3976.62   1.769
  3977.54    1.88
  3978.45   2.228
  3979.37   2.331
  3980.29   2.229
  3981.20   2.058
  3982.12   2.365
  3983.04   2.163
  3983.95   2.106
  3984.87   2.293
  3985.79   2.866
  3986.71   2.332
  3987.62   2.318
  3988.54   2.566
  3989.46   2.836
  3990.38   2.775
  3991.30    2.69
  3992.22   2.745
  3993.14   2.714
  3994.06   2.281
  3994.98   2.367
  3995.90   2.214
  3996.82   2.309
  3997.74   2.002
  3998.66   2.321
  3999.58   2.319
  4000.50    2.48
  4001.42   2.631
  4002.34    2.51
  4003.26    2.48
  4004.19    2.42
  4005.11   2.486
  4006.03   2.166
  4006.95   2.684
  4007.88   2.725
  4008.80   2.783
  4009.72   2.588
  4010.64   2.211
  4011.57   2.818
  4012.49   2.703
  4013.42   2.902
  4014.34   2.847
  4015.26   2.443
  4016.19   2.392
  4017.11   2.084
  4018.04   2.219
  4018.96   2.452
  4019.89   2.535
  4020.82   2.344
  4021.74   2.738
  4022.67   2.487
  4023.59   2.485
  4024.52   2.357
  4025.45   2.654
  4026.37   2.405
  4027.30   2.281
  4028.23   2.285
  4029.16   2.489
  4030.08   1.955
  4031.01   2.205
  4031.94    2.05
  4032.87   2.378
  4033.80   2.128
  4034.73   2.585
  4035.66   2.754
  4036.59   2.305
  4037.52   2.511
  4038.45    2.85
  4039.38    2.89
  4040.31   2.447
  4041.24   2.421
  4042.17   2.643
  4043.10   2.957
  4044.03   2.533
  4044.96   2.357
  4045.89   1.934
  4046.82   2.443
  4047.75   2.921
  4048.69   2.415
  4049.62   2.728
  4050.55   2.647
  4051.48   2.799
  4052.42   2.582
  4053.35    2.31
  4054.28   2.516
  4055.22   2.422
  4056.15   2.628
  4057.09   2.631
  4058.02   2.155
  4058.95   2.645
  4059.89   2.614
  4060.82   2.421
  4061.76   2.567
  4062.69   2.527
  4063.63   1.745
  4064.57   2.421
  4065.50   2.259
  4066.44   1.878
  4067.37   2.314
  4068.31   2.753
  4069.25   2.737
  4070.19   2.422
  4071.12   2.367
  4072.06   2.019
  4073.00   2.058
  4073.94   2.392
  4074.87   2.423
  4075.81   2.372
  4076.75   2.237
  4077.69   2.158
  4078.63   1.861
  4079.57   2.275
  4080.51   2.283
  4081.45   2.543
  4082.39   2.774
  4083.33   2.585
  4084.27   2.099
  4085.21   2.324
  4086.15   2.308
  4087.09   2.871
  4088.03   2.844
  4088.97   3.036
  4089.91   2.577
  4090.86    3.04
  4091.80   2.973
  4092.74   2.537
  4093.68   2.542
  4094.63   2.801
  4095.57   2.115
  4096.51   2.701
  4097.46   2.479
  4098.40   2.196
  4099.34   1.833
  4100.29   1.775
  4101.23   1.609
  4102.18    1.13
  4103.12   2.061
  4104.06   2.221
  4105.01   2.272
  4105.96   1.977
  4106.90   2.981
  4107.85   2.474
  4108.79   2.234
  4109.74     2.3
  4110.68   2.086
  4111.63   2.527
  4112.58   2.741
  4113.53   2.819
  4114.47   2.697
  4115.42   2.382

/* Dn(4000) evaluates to 1.4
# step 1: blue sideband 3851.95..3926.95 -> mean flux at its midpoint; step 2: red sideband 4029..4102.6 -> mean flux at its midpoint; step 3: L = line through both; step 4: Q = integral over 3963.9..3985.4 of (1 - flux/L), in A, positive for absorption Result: 6.1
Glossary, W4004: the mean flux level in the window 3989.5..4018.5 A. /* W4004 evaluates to 2.5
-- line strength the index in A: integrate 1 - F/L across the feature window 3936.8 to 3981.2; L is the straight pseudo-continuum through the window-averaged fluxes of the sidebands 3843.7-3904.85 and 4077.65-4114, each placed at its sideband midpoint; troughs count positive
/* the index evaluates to 9.1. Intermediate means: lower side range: 2.11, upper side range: 2.39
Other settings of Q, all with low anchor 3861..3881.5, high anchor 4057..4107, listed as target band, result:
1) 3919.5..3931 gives 3.02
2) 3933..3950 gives 5.72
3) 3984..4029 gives -3.52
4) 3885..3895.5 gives 2.16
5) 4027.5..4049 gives -1.15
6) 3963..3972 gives 5.11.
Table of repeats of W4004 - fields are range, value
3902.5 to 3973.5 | 1.68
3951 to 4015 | 2.13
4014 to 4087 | 2.42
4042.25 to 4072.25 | 2.46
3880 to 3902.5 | 2.03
